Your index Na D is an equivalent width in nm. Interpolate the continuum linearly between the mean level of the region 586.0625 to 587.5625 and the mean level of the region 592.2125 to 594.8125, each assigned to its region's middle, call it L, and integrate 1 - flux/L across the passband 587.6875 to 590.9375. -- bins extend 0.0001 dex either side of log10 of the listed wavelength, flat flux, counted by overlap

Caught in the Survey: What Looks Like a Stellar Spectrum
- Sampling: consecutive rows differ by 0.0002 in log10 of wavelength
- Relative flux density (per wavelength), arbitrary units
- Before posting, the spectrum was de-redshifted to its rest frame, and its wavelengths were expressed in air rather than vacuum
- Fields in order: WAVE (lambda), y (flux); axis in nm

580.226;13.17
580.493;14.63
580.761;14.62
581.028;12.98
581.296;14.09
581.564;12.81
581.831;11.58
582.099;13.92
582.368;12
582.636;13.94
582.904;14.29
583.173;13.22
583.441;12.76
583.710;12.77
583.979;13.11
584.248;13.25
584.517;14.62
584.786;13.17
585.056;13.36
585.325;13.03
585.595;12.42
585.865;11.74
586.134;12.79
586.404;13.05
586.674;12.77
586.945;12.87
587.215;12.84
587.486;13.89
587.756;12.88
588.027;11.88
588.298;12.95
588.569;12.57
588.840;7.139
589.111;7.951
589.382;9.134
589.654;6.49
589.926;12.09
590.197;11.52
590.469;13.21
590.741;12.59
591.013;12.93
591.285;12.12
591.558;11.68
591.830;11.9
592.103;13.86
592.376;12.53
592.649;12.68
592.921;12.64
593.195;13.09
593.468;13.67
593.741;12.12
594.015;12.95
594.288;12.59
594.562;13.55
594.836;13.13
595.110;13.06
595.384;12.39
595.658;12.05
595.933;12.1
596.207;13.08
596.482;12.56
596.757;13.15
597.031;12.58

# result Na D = 0.53 nm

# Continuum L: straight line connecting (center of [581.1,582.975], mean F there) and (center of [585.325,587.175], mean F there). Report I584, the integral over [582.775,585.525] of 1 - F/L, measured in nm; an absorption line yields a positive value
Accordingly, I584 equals -0.09 nm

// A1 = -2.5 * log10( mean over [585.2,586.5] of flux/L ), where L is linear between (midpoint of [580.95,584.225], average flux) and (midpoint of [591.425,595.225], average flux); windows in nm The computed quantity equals 0.04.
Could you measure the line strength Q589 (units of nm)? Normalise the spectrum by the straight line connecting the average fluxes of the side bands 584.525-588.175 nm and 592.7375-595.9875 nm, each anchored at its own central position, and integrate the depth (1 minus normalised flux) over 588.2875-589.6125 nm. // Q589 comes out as 0.35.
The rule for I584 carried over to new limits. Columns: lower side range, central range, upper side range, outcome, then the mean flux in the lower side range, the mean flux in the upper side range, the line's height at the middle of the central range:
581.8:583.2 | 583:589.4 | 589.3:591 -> -0.10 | 13.3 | 11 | 12.2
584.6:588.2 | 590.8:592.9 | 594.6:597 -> 0.04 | 12.8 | 12.7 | 12.8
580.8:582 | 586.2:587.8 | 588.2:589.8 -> -0.43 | 13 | 9.3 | 10.3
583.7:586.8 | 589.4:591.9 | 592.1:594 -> 0.28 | 13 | 12.9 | 12.9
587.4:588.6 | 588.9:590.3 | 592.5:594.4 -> 0.39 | 12.8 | 12.8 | 12.8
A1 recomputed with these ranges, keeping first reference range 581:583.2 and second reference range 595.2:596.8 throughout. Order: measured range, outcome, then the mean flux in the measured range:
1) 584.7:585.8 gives 0.01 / 12.9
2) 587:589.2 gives 0.11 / 11.6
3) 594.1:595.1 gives -0.04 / 13.1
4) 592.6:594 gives -0.02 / 12.9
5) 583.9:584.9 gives -0.04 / 13.6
